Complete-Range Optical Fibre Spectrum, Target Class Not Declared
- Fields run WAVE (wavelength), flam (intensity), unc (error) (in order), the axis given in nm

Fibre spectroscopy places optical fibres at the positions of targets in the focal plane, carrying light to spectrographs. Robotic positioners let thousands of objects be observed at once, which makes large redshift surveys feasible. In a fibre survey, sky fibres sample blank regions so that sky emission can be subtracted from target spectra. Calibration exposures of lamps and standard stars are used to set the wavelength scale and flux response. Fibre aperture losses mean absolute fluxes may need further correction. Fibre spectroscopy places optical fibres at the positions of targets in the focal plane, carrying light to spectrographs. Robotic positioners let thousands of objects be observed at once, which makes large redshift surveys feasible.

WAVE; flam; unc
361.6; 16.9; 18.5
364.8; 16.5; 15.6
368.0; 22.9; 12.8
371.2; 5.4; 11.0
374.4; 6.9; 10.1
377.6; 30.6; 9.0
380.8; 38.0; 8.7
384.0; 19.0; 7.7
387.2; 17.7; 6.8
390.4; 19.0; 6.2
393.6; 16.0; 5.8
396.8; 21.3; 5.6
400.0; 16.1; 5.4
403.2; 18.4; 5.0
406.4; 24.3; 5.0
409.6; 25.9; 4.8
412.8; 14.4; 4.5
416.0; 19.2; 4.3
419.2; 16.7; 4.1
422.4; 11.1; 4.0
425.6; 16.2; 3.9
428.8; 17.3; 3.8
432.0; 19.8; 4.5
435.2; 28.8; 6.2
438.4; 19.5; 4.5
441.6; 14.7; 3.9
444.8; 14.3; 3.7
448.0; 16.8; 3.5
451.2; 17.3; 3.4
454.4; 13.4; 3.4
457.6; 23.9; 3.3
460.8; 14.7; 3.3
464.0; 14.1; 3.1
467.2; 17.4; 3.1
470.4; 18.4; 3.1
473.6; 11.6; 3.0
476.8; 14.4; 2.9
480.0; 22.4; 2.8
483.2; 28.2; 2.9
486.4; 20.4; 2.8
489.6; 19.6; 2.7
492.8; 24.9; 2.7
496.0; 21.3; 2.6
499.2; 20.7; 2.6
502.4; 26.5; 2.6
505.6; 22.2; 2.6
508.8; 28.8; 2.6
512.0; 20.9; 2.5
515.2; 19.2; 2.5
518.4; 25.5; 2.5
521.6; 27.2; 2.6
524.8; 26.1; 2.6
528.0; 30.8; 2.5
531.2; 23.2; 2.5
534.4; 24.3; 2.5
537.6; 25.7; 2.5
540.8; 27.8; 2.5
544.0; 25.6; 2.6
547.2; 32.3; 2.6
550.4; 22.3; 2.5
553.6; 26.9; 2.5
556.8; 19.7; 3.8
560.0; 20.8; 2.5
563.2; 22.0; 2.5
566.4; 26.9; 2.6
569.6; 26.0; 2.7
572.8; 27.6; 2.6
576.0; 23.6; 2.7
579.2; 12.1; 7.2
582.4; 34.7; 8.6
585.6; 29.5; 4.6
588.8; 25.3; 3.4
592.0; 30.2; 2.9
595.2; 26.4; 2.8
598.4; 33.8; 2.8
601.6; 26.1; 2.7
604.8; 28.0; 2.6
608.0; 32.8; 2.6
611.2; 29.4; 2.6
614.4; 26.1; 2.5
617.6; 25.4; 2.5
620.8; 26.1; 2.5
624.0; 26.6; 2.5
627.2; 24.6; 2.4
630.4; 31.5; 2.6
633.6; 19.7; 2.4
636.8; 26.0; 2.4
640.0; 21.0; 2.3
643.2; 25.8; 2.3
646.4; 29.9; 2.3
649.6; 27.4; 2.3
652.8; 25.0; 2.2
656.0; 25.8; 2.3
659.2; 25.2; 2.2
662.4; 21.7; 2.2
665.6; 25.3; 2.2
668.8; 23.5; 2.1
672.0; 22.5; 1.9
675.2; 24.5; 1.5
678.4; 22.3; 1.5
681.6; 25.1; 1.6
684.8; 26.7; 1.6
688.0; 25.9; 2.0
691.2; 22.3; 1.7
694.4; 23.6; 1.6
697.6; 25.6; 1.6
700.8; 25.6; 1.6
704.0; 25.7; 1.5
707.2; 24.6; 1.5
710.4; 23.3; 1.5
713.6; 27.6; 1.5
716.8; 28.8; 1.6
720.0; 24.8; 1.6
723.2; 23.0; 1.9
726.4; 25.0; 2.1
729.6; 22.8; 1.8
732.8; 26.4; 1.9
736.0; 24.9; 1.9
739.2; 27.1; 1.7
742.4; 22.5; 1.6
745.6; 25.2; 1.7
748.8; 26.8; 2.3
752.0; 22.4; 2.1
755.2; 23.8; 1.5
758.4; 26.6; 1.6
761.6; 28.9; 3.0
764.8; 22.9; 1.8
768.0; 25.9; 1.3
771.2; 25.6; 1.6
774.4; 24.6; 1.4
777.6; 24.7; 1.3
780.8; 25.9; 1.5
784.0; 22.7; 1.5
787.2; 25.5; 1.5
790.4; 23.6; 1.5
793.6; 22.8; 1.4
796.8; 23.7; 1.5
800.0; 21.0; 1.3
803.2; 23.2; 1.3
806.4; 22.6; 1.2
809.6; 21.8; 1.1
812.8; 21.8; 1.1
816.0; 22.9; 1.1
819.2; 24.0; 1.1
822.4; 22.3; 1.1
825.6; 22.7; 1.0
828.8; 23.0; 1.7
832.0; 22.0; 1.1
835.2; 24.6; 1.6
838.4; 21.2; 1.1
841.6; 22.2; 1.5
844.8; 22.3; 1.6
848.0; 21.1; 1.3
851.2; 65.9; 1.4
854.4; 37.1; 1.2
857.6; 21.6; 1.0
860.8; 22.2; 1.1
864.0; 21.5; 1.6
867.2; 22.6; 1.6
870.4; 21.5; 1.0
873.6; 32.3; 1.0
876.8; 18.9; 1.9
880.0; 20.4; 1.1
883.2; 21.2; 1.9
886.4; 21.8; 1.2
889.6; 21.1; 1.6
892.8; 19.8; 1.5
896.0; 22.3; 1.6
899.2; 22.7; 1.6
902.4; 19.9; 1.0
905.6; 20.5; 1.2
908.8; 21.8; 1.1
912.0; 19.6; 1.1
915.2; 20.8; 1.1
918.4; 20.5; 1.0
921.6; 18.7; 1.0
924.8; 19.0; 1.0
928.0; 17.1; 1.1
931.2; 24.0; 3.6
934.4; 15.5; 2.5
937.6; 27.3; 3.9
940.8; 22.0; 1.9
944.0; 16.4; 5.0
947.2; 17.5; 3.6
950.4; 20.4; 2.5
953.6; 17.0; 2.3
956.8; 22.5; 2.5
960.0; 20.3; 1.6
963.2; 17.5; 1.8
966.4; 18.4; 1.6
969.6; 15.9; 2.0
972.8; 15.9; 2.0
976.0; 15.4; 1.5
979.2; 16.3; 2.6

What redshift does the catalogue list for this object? 0.298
